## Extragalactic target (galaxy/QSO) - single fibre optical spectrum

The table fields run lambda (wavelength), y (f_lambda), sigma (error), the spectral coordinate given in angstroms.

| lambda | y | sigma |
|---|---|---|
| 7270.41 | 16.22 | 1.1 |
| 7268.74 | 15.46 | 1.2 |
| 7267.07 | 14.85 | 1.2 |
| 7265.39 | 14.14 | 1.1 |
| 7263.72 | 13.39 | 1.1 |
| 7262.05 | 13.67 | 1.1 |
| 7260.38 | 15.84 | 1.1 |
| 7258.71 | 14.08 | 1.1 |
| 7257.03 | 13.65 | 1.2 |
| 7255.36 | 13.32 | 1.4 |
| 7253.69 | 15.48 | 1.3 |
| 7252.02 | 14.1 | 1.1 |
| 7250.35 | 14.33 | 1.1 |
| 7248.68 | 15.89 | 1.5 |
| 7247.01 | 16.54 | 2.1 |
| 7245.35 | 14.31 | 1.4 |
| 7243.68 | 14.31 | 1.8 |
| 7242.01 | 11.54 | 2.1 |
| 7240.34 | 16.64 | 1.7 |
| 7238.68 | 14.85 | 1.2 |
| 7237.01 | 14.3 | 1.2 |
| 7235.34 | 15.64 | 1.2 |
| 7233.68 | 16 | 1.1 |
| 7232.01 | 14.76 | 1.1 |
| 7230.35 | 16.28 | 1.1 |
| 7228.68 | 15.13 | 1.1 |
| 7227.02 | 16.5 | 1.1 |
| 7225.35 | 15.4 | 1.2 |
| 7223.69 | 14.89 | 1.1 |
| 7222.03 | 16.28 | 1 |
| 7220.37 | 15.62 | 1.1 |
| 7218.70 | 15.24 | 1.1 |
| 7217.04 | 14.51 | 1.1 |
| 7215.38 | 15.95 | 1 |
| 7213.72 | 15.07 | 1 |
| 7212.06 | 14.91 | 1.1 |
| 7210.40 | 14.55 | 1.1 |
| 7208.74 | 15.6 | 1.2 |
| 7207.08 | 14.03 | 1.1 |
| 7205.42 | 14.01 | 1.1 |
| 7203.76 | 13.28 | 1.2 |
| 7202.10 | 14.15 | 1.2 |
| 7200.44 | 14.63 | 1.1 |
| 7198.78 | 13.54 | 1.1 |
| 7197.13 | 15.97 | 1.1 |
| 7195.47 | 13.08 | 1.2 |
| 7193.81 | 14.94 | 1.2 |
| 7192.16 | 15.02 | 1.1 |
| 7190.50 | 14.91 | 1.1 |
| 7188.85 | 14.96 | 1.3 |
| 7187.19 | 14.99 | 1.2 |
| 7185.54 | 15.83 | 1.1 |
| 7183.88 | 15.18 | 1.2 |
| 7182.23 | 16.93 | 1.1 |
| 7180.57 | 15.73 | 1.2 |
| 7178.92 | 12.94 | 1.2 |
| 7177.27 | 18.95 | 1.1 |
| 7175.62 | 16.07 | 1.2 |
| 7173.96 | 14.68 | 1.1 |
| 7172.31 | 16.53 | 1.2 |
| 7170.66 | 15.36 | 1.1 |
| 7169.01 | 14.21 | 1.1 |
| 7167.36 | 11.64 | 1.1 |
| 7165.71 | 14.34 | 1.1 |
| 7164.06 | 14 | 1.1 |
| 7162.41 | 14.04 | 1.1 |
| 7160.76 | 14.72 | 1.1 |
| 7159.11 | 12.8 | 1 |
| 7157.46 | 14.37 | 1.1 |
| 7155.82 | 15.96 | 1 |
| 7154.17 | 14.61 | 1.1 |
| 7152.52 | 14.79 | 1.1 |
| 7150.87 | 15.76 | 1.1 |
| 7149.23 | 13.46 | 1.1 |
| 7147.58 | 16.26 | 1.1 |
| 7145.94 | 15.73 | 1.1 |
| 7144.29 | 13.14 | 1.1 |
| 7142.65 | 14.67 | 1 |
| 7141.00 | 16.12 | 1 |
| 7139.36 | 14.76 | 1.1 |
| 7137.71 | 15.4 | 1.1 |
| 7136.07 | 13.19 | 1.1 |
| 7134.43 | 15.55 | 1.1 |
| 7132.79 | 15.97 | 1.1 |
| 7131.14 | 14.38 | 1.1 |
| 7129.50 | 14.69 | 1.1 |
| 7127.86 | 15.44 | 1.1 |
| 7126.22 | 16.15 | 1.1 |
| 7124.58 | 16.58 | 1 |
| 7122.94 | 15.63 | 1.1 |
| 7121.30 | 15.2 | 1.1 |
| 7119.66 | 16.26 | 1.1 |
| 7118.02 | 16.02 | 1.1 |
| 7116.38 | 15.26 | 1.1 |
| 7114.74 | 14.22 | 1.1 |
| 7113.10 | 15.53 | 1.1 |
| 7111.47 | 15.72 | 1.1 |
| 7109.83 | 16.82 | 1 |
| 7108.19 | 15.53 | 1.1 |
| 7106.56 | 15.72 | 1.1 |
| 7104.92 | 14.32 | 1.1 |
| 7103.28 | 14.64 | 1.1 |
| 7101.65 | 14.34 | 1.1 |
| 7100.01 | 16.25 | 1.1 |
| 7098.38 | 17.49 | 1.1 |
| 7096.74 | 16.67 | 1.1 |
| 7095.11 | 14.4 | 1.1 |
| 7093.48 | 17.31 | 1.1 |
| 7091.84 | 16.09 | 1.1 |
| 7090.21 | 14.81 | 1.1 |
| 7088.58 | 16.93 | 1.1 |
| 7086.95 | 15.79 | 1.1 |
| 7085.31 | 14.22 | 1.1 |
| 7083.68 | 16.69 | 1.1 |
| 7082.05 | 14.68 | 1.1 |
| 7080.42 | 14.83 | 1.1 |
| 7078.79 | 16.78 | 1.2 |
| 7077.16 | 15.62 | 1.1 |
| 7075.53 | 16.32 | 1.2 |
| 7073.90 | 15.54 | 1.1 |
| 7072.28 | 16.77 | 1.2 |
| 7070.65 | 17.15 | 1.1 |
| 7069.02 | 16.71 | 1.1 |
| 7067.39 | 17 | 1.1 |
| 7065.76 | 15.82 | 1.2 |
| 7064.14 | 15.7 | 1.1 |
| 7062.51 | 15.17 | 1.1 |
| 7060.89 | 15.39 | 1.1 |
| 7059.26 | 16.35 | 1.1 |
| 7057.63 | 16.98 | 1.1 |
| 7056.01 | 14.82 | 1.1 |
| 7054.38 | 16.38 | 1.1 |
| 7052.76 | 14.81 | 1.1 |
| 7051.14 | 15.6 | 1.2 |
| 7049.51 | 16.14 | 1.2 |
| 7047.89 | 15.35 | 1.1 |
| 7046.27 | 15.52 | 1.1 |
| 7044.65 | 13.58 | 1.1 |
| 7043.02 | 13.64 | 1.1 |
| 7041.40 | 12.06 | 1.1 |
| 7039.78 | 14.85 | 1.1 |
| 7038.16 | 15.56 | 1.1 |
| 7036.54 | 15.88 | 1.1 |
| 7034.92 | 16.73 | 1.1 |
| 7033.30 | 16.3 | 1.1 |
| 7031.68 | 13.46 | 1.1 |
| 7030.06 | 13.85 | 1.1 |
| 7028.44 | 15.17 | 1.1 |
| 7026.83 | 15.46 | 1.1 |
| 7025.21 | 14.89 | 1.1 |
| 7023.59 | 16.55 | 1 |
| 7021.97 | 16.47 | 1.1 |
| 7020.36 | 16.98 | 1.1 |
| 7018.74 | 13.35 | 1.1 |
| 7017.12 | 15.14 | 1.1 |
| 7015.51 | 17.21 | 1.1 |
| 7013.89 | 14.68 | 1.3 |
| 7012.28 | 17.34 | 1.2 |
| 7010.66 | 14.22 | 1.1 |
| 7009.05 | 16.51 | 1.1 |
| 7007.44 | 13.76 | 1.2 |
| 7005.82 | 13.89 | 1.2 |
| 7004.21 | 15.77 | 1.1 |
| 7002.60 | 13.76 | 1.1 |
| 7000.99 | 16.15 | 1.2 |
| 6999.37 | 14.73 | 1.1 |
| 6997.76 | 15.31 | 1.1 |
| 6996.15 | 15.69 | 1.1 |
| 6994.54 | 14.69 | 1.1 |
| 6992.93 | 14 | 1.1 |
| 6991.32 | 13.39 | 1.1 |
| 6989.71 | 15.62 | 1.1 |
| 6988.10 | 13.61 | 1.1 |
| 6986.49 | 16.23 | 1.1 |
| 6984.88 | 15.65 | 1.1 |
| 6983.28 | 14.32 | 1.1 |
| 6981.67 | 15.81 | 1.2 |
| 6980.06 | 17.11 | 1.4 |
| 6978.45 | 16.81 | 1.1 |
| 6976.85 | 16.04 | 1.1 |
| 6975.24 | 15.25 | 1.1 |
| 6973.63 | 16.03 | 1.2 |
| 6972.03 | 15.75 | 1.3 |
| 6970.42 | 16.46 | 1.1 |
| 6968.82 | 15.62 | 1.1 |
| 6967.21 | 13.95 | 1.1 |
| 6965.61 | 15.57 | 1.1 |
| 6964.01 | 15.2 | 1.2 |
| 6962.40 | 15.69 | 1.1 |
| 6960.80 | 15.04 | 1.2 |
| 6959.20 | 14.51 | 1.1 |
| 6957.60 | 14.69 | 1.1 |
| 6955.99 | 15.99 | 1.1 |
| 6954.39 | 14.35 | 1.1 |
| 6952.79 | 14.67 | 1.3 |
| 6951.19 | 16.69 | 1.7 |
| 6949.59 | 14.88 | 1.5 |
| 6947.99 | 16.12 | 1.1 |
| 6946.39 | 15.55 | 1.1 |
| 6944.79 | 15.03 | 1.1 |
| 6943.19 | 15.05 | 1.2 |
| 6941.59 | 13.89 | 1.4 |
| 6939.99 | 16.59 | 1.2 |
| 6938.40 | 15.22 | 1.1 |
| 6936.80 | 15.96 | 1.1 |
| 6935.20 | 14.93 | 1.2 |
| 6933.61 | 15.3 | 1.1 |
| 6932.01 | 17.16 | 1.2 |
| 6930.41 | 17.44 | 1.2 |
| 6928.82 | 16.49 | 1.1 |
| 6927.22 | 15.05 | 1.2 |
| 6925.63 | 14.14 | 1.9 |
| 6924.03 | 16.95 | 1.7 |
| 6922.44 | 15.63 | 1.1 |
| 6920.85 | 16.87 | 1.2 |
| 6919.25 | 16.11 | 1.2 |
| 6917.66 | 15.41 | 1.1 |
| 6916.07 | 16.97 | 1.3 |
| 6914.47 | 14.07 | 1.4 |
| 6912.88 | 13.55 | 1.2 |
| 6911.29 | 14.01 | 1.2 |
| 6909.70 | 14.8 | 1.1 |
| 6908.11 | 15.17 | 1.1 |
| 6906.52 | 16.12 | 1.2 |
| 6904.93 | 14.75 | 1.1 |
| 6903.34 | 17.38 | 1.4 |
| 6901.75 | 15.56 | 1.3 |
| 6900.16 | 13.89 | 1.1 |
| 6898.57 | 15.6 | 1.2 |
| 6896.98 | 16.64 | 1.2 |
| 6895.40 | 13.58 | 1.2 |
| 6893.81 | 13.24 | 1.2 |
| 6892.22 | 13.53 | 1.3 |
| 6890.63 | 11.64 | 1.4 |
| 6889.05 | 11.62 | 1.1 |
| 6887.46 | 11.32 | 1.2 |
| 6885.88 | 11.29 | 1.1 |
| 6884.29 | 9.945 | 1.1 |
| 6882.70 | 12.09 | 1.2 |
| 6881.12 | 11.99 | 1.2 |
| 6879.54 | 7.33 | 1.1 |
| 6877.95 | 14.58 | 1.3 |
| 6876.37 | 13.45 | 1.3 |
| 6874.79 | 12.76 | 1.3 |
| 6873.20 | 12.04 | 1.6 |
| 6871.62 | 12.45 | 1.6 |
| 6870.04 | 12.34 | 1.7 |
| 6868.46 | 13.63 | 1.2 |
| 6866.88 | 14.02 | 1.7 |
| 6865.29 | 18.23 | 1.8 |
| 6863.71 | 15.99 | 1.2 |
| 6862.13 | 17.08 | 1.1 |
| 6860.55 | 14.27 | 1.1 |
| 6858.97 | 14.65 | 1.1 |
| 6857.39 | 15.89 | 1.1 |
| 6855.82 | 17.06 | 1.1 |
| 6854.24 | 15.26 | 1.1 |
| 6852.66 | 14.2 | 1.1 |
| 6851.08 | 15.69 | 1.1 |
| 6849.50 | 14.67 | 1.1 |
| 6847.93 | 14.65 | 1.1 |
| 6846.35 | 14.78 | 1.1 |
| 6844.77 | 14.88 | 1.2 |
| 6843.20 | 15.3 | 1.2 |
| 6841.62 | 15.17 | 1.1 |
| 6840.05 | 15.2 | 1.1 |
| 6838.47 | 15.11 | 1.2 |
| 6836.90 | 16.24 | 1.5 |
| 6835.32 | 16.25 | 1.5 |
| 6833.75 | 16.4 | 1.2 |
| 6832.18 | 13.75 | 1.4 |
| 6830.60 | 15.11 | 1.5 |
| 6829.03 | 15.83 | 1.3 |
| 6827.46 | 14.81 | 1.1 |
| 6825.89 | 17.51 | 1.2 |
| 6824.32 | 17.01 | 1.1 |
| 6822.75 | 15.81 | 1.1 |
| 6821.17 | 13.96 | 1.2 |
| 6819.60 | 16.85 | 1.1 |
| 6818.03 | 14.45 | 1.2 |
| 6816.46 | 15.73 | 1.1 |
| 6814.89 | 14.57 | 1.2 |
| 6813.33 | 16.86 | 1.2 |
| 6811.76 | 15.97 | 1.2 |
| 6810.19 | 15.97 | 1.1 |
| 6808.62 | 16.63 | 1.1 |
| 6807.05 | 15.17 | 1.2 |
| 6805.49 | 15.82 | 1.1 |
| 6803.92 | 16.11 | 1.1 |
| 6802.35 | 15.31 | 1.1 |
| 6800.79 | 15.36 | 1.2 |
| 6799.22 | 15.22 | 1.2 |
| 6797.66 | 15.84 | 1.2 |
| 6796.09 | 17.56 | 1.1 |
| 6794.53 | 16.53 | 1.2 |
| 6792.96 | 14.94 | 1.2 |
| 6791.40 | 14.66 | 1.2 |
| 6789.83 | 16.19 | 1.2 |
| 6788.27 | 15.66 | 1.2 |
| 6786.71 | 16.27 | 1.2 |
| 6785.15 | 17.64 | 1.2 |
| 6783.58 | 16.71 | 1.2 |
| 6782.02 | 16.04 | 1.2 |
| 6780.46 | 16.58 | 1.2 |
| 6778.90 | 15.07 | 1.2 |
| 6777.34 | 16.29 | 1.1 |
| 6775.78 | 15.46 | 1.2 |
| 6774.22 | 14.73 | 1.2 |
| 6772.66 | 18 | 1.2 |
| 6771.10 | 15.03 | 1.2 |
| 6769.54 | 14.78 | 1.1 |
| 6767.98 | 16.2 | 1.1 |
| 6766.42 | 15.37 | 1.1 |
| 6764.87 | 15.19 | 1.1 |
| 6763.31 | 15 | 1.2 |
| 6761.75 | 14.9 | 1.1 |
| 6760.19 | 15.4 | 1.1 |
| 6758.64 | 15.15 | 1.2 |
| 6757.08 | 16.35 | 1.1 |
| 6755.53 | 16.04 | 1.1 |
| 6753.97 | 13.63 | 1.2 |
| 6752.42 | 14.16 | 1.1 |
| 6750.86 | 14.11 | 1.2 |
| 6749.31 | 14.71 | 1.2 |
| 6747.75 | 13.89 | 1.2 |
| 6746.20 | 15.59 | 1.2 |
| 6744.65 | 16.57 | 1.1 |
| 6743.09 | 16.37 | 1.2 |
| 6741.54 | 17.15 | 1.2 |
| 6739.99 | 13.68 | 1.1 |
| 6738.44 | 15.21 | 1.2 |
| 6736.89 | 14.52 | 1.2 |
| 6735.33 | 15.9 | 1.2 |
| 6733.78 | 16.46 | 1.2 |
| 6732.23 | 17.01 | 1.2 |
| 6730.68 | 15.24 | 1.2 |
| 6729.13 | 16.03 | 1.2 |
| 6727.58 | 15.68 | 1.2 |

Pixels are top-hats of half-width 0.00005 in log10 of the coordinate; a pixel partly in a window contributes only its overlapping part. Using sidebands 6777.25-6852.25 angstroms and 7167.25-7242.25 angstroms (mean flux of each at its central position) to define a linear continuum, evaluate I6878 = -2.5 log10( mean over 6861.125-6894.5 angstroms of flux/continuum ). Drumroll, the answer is 0.21 mag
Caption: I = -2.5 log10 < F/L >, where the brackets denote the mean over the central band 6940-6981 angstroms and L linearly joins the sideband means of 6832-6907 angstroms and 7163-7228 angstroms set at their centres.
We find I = -0.07 mag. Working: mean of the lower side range 14.2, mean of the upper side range 15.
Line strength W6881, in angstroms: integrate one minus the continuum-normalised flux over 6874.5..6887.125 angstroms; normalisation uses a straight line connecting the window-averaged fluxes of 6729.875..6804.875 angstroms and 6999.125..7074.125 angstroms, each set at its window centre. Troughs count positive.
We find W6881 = 3.2 angstroms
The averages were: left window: 15.6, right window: 15.4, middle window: 11.6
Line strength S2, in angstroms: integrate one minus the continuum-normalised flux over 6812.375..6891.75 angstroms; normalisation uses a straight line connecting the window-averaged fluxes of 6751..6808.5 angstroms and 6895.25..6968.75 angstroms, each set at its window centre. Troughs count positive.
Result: 5.7 angstroms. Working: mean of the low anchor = 15.7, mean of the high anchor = 15.4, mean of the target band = 14.4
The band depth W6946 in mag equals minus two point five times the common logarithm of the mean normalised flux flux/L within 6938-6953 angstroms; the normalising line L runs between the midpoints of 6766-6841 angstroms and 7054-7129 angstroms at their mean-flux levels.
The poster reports 0.03 mag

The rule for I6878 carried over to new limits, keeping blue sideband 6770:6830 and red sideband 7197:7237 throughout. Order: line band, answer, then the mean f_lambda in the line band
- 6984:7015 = 0.033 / 15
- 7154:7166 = 0.061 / 14.3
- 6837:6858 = 0.038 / 15.3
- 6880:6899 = 0.243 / 12.6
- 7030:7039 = 0.000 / 15.4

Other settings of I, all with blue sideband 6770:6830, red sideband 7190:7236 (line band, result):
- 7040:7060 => 0.018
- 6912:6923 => 0.009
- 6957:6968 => 0.041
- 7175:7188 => -0.054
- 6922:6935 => -0.026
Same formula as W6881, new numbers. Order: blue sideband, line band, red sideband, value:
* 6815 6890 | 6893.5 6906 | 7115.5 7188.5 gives -0.55 angstroms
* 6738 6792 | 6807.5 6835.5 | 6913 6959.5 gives -0.33 angstroms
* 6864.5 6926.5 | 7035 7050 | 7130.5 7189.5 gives -0.30 angstroms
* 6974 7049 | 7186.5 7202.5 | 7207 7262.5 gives 0.43 angstroms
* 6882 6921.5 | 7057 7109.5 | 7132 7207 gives -4.53 angstroms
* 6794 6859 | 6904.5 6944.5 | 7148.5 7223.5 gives -0.27 angstroms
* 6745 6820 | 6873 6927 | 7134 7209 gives 4.88 angstroms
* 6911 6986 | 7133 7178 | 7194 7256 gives 0.56 angstroms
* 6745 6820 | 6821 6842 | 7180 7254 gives -0.12 angstroms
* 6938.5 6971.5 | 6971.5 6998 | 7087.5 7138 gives -0.06 angstroms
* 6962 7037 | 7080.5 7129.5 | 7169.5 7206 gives -1.46 angstroms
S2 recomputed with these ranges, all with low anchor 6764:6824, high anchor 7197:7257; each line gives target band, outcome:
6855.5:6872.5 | 0.7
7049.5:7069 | -0.8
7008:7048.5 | 0.3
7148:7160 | 0.4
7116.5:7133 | -0.5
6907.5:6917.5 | 0.5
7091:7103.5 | -0.6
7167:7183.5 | -0.4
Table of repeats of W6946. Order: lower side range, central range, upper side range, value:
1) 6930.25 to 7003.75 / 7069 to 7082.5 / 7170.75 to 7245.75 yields -0.06 mag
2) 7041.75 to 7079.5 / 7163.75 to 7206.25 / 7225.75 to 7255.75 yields 0.03 mag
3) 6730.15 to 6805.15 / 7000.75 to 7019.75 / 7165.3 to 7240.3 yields 0.01 mag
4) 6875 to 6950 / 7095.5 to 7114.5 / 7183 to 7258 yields -0.06 mag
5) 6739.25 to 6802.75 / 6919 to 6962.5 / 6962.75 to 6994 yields -0.01 mag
